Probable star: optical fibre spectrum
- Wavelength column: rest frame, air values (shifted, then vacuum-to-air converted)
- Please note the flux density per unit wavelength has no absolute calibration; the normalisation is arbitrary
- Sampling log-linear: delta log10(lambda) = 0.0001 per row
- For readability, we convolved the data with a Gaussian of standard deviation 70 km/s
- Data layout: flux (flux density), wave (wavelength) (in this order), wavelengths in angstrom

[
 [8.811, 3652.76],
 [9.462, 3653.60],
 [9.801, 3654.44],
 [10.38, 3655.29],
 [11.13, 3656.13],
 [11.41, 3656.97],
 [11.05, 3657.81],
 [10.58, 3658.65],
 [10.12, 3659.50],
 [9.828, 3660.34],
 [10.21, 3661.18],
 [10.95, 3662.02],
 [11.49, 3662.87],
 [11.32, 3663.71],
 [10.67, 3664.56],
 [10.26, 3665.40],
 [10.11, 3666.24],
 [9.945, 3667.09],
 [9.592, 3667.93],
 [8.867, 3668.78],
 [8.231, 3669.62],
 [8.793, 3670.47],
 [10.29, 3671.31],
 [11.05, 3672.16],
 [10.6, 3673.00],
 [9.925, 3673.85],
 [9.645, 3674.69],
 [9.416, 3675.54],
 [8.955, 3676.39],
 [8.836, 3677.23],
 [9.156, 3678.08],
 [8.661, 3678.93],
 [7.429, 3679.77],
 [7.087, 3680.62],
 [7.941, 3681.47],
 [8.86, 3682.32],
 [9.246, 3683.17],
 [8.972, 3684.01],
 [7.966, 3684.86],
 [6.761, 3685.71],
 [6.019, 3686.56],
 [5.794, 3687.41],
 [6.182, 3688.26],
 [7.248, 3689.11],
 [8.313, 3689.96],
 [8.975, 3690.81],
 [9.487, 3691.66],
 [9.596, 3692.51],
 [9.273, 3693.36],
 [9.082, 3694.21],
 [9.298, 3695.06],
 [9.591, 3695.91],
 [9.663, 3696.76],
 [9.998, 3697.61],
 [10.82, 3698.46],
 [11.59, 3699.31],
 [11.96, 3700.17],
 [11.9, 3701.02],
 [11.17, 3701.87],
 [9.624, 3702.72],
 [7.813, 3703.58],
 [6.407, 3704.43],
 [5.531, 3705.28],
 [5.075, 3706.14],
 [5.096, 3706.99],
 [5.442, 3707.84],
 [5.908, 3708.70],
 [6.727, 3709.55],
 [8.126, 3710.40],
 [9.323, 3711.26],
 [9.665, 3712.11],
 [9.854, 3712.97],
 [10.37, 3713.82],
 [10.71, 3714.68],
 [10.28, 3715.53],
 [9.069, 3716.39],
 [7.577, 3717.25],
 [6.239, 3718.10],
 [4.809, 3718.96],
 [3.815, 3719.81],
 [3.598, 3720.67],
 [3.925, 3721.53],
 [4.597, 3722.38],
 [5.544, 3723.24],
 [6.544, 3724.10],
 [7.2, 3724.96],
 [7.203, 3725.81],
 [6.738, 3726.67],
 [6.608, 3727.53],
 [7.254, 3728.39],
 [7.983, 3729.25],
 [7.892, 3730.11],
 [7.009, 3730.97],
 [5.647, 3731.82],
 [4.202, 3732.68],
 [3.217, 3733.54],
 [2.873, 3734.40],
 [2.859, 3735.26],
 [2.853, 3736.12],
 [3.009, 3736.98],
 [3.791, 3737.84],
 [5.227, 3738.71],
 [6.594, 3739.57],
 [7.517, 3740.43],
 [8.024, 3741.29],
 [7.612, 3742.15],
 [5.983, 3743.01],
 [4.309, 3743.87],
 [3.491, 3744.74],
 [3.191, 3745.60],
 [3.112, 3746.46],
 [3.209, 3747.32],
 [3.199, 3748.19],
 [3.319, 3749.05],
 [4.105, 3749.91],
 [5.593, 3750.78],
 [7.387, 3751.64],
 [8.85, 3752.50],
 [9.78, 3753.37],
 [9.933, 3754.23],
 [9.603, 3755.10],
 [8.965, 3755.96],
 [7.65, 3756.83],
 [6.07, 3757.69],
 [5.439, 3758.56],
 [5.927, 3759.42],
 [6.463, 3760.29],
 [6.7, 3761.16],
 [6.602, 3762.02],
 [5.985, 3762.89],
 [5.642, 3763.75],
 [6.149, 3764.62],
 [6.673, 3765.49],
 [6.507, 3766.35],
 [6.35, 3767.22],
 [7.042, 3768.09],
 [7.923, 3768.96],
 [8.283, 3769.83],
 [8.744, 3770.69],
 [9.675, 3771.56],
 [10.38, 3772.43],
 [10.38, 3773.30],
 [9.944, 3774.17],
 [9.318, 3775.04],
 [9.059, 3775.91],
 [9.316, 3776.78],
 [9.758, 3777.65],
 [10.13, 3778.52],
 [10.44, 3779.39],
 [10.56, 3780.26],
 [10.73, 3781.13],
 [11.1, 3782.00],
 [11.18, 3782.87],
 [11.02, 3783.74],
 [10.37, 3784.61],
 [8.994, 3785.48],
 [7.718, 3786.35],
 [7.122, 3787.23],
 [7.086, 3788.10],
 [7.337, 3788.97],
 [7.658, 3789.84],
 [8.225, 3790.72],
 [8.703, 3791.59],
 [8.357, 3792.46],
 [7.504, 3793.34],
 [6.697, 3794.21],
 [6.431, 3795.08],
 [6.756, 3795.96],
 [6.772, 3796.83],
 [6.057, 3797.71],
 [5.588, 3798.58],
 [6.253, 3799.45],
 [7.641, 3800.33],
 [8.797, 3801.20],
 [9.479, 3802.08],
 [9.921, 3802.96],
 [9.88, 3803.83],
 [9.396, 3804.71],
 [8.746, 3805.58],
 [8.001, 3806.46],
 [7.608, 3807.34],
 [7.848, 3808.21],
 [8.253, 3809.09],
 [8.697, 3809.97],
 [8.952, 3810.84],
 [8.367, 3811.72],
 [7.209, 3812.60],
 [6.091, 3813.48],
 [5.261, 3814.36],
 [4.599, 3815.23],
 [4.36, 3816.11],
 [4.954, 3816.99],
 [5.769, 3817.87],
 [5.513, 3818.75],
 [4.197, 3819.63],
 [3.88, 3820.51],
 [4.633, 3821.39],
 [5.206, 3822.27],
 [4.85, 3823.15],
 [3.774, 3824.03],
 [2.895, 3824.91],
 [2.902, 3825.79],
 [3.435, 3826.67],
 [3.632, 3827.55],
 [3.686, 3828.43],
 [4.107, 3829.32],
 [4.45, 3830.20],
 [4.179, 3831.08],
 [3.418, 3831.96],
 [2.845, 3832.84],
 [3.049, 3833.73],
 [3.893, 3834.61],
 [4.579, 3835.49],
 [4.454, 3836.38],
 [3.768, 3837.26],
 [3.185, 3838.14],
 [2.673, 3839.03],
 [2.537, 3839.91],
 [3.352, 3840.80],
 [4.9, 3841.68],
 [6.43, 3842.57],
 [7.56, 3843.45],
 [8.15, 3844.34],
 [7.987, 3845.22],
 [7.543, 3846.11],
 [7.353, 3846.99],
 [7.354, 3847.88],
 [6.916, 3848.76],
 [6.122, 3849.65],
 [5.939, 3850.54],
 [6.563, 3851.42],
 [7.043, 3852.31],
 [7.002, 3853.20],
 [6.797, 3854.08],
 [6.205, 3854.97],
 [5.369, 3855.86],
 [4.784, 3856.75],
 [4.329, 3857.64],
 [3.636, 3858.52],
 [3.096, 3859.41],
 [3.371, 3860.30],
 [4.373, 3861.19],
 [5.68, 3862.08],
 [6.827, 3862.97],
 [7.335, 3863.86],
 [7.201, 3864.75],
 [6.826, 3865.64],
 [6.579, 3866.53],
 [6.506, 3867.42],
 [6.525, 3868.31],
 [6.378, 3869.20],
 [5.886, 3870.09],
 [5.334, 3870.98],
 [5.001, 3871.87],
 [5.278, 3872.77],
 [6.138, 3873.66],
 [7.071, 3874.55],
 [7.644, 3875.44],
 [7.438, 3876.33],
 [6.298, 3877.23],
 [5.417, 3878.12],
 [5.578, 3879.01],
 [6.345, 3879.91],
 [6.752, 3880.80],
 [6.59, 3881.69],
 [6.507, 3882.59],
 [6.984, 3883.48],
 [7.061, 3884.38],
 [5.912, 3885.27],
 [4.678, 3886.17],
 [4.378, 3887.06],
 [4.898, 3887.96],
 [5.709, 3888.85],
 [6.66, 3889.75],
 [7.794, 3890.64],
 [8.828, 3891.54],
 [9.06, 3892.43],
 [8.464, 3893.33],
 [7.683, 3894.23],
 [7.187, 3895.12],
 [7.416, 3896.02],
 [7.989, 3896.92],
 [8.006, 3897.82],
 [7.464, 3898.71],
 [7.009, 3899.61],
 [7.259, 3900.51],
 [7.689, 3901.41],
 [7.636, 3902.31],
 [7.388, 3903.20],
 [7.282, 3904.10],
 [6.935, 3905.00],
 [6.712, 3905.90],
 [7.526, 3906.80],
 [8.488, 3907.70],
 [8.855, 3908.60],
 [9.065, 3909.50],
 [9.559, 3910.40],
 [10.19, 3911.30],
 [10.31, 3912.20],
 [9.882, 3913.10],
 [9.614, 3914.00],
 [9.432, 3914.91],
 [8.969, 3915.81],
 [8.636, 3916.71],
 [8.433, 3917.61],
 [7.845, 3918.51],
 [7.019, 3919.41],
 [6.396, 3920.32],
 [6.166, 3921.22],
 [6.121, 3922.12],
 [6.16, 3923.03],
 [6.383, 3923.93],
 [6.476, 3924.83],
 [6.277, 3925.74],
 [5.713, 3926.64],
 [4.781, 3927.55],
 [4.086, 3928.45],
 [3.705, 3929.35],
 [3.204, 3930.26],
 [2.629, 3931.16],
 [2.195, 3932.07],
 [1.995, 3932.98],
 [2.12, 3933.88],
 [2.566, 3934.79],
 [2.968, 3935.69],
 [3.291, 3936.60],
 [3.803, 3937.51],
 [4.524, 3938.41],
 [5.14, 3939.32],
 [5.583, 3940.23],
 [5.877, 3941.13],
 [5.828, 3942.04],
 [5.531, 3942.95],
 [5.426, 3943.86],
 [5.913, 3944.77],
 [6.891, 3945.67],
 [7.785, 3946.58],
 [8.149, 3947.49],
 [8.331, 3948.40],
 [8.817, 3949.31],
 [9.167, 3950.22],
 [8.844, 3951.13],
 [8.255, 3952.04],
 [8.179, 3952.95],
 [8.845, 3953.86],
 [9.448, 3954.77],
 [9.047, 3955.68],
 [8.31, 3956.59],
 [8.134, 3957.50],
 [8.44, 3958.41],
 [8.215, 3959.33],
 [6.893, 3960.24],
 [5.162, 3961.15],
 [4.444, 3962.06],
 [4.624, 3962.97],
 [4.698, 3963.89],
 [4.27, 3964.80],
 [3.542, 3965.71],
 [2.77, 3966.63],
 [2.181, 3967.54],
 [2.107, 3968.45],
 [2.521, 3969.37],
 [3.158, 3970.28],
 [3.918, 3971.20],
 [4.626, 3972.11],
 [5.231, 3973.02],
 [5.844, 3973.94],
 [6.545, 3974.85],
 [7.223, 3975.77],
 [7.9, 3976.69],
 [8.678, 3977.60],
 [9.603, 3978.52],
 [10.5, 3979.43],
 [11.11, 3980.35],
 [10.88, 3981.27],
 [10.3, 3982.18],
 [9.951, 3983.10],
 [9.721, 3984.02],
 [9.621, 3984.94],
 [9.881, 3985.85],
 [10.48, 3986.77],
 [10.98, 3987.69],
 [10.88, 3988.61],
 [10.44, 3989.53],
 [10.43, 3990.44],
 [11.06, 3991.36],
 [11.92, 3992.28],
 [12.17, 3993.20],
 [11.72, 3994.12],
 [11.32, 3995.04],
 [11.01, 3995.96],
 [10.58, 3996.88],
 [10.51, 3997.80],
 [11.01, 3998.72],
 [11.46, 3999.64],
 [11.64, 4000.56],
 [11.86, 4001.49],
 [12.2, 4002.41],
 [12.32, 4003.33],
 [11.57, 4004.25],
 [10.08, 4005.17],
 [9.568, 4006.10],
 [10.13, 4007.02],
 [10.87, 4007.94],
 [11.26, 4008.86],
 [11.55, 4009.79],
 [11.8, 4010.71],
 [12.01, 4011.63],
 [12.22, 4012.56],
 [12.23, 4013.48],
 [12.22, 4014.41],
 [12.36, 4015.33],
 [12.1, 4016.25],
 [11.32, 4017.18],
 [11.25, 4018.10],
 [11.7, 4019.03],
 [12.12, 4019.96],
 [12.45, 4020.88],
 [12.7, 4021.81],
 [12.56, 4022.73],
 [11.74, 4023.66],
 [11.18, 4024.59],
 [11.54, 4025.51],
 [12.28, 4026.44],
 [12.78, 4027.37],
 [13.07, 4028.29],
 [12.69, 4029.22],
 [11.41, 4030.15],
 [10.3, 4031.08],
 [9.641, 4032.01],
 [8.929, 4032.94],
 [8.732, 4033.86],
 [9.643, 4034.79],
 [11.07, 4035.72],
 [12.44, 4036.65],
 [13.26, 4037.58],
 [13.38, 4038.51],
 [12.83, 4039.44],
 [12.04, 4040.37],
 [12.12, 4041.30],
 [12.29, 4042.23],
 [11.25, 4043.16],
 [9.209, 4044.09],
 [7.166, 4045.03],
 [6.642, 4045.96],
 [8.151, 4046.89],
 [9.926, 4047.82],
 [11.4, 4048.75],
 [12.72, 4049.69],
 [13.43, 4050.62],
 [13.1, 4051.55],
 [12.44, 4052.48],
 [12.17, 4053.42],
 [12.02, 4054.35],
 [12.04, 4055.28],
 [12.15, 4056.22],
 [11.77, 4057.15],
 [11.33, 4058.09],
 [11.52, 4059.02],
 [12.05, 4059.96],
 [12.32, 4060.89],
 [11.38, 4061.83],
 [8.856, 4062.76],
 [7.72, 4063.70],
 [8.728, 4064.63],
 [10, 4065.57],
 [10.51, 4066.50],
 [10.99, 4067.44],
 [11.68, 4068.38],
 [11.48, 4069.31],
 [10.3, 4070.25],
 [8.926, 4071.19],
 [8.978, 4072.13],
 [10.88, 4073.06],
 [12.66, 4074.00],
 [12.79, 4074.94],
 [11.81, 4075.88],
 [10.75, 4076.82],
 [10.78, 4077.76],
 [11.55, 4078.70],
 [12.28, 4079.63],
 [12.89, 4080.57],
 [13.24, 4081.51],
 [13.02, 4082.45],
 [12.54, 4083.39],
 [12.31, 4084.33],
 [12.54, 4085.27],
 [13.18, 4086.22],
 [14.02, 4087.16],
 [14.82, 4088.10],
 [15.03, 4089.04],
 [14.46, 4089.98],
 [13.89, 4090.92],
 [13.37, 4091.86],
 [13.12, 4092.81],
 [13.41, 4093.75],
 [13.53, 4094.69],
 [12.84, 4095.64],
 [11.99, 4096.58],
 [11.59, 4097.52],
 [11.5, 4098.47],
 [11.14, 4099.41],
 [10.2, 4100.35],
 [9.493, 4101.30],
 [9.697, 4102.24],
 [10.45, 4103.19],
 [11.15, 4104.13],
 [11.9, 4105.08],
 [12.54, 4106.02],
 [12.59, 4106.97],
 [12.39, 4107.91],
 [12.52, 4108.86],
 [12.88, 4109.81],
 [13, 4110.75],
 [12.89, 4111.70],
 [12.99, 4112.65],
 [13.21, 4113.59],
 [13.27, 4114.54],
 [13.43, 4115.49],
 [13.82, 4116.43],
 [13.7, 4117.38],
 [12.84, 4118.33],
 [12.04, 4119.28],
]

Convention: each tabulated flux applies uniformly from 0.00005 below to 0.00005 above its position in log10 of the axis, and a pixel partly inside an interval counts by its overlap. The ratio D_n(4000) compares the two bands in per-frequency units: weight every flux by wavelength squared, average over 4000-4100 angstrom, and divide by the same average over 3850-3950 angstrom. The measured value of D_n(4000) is 2.0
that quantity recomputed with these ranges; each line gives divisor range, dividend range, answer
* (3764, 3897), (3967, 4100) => 1.83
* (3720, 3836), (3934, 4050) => 1.56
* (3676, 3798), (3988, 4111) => 1.82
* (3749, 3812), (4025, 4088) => 1.61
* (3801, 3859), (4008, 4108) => 2.28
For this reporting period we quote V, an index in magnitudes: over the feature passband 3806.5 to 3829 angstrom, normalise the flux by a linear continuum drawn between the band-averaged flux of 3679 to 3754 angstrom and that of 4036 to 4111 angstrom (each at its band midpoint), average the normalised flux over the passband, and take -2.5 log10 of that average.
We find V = 0.45 mag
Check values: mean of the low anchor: 7.01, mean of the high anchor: 11.7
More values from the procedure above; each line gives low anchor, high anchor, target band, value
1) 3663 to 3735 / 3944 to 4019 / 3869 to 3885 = 0.341 mag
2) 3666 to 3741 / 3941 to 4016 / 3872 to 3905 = 0.220 mag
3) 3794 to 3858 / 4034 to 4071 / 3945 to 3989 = 0.228 mag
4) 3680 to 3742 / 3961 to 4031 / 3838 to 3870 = 0.406 mag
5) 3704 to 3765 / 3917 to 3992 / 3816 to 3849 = 0.340 mag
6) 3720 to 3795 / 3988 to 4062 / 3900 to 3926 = 0.208 mag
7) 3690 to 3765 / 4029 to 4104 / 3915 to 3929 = 0.386 mag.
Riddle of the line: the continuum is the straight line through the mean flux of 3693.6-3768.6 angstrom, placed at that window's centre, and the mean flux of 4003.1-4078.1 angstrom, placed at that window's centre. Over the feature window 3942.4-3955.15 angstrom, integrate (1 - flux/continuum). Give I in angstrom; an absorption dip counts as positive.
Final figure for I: 2.74 angstrom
